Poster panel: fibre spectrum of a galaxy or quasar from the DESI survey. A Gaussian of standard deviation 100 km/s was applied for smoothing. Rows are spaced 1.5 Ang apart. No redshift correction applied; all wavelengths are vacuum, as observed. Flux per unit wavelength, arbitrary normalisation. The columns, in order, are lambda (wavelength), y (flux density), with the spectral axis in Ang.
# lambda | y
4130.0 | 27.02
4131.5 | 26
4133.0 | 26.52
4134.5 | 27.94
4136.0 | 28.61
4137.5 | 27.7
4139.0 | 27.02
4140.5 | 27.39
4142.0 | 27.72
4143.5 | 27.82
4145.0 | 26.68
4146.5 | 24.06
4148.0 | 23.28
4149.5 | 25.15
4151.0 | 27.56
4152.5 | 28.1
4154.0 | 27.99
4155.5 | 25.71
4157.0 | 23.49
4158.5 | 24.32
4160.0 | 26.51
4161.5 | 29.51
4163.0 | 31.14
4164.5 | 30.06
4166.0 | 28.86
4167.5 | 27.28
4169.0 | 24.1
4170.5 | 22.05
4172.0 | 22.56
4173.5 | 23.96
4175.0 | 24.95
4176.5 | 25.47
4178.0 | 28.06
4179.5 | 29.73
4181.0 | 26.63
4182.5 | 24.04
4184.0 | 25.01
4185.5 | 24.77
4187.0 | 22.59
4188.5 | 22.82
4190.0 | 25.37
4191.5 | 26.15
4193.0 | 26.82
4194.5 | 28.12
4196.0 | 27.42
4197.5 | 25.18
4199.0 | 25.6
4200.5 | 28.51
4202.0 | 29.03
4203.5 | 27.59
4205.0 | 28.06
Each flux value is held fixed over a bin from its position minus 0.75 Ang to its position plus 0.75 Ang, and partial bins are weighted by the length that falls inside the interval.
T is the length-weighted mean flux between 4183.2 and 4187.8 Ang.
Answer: 24.1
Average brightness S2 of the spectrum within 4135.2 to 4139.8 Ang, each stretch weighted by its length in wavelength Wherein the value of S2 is 27.8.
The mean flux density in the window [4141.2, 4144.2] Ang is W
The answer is 27.8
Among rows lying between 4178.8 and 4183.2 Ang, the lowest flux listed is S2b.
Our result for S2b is 24.04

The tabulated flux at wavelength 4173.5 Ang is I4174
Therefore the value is 23.96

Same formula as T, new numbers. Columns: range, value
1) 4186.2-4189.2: 22.7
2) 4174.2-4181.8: 26.9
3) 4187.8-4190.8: 24.2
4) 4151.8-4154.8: 28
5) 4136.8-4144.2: 27.5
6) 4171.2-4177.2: 24.2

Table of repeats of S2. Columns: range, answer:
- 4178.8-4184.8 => 26.3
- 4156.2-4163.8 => 27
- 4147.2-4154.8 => 26.4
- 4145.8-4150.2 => 24.2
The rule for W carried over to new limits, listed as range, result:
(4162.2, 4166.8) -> 30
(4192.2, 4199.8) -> 26.6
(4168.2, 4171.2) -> 23.2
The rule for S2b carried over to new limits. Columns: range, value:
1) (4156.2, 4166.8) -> 23.49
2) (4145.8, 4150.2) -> 23.28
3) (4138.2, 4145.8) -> 26.68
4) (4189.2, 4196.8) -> 25.37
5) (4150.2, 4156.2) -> 25.71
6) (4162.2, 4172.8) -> 22.05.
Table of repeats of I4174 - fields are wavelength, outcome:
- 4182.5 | 24.04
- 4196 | 27.42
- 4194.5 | 28.12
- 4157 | 23.49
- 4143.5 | 27.82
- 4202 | 29.03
